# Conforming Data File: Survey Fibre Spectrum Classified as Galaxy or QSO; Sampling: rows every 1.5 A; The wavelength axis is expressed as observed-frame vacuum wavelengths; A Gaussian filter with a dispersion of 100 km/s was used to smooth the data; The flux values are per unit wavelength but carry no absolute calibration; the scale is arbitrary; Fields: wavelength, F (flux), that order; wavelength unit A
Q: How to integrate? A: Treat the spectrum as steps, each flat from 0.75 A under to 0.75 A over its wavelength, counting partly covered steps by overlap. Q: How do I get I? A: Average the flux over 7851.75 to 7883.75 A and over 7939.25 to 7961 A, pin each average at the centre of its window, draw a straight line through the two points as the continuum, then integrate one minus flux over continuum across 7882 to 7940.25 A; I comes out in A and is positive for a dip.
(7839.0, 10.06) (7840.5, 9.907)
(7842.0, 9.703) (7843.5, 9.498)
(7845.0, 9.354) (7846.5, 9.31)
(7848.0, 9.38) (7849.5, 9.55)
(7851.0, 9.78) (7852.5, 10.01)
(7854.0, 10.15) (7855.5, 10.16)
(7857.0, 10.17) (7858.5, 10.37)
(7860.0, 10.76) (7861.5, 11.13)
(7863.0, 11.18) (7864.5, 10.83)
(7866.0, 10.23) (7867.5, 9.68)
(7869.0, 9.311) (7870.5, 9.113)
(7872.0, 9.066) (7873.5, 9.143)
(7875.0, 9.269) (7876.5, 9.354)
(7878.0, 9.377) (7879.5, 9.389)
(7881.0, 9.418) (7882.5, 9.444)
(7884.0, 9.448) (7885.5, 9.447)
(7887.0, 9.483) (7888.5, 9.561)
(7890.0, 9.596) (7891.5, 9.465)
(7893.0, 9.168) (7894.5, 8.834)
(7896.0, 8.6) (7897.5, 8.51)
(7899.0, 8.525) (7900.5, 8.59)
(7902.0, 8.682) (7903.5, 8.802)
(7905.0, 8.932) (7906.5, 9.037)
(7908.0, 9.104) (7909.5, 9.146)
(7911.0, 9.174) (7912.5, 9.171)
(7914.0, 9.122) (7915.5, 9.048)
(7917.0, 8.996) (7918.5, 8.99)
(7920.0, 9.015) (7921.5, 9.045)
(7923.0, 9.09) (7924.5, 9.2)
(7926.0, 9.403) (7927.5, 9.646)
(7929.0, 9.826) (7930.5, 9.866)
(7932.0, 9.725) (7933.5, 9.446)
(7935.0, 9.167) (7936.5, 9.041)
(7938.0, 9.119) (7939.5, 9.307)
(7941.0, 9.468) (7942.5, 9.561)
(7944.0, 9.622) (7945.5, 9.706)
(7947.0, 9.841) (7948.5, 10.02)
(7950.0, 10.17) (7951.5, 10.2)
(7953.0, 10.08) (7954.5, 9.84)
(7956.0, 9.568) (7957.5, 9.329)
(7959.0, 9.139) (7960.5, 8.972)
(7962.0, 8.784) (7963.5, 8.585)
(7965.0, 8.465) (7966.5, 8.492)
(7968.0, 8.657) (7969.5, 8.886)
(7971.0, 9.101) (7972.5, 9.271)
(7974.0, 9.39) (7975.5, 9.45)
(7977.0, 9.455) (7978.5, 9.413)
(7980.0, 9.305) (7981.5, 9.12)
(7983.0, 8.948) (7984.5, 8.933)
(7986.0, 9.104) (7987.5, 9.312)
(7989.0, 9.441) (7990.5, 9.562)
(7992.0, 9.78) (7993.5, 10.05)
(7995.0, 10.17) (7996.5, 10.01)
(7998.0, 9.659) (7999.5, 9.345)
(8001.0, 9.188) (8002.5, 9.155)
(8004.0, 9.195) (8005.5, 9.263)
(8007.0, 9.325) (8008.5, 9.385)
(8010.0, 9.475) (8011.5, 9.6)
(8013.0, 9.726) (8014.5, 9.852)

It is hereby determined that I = 3.55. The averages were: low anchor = 9.88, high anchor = 9.67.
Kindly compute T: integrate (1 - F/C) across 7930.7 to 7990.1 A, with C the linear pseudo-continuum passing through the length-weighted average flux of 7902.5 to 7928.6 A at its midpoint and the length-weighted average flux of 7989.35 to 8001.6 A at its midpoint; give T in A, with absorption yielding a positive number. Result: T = 0.8 A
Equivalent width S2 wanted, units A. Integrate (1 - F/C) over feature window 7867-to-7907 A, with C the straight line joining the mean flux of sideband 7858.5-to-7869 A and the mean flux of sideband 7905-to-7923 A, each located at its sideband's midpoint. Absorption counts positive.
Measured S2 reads 2.8 A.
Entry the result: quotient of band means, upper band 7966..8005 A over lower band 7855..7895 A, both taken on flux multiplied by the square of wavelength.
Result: 1.0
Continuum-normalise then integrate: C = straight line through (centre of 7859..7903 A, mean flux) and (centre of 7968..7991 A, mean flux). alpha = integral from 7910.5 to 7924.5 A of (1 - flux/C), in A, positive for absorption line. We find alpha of 0.5 A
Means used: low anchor 9.47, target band 9.08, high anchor 9.22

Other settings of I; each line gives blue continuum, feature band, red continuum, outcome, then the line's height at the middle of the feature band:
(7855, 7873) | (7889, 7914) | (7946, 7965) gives 2.3 A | 9.89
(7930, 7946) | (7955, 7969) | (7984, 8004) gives 0.8 A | 9.47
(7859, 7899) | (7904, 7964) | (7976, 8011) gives 0.8 A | 9.49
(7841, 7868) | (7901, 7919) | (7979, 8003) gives 1.5 A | 9.82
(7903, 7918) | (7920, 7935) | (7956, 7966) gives -0.7 A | 9.01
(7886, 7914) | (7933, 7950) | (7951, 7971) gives -0.8 A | 9.1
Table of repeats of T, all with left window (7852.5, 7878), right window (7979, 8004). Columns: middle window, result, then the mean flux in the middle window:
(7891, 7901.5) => 1.1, 8.79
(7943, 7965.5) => 0.2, 9.5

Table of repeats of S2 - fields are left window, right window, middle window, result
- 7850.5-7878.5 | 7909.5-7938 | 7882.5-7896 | 0.47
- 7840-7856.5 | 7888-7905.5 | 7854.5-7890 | -1.77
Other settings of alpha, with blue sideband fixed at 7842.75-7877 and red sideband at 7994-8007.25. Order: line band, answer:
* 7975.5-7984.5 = 0.3 A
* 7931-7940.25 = 0.3 A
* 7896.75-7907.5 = 1.1 A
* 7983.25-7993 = 0.2 A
